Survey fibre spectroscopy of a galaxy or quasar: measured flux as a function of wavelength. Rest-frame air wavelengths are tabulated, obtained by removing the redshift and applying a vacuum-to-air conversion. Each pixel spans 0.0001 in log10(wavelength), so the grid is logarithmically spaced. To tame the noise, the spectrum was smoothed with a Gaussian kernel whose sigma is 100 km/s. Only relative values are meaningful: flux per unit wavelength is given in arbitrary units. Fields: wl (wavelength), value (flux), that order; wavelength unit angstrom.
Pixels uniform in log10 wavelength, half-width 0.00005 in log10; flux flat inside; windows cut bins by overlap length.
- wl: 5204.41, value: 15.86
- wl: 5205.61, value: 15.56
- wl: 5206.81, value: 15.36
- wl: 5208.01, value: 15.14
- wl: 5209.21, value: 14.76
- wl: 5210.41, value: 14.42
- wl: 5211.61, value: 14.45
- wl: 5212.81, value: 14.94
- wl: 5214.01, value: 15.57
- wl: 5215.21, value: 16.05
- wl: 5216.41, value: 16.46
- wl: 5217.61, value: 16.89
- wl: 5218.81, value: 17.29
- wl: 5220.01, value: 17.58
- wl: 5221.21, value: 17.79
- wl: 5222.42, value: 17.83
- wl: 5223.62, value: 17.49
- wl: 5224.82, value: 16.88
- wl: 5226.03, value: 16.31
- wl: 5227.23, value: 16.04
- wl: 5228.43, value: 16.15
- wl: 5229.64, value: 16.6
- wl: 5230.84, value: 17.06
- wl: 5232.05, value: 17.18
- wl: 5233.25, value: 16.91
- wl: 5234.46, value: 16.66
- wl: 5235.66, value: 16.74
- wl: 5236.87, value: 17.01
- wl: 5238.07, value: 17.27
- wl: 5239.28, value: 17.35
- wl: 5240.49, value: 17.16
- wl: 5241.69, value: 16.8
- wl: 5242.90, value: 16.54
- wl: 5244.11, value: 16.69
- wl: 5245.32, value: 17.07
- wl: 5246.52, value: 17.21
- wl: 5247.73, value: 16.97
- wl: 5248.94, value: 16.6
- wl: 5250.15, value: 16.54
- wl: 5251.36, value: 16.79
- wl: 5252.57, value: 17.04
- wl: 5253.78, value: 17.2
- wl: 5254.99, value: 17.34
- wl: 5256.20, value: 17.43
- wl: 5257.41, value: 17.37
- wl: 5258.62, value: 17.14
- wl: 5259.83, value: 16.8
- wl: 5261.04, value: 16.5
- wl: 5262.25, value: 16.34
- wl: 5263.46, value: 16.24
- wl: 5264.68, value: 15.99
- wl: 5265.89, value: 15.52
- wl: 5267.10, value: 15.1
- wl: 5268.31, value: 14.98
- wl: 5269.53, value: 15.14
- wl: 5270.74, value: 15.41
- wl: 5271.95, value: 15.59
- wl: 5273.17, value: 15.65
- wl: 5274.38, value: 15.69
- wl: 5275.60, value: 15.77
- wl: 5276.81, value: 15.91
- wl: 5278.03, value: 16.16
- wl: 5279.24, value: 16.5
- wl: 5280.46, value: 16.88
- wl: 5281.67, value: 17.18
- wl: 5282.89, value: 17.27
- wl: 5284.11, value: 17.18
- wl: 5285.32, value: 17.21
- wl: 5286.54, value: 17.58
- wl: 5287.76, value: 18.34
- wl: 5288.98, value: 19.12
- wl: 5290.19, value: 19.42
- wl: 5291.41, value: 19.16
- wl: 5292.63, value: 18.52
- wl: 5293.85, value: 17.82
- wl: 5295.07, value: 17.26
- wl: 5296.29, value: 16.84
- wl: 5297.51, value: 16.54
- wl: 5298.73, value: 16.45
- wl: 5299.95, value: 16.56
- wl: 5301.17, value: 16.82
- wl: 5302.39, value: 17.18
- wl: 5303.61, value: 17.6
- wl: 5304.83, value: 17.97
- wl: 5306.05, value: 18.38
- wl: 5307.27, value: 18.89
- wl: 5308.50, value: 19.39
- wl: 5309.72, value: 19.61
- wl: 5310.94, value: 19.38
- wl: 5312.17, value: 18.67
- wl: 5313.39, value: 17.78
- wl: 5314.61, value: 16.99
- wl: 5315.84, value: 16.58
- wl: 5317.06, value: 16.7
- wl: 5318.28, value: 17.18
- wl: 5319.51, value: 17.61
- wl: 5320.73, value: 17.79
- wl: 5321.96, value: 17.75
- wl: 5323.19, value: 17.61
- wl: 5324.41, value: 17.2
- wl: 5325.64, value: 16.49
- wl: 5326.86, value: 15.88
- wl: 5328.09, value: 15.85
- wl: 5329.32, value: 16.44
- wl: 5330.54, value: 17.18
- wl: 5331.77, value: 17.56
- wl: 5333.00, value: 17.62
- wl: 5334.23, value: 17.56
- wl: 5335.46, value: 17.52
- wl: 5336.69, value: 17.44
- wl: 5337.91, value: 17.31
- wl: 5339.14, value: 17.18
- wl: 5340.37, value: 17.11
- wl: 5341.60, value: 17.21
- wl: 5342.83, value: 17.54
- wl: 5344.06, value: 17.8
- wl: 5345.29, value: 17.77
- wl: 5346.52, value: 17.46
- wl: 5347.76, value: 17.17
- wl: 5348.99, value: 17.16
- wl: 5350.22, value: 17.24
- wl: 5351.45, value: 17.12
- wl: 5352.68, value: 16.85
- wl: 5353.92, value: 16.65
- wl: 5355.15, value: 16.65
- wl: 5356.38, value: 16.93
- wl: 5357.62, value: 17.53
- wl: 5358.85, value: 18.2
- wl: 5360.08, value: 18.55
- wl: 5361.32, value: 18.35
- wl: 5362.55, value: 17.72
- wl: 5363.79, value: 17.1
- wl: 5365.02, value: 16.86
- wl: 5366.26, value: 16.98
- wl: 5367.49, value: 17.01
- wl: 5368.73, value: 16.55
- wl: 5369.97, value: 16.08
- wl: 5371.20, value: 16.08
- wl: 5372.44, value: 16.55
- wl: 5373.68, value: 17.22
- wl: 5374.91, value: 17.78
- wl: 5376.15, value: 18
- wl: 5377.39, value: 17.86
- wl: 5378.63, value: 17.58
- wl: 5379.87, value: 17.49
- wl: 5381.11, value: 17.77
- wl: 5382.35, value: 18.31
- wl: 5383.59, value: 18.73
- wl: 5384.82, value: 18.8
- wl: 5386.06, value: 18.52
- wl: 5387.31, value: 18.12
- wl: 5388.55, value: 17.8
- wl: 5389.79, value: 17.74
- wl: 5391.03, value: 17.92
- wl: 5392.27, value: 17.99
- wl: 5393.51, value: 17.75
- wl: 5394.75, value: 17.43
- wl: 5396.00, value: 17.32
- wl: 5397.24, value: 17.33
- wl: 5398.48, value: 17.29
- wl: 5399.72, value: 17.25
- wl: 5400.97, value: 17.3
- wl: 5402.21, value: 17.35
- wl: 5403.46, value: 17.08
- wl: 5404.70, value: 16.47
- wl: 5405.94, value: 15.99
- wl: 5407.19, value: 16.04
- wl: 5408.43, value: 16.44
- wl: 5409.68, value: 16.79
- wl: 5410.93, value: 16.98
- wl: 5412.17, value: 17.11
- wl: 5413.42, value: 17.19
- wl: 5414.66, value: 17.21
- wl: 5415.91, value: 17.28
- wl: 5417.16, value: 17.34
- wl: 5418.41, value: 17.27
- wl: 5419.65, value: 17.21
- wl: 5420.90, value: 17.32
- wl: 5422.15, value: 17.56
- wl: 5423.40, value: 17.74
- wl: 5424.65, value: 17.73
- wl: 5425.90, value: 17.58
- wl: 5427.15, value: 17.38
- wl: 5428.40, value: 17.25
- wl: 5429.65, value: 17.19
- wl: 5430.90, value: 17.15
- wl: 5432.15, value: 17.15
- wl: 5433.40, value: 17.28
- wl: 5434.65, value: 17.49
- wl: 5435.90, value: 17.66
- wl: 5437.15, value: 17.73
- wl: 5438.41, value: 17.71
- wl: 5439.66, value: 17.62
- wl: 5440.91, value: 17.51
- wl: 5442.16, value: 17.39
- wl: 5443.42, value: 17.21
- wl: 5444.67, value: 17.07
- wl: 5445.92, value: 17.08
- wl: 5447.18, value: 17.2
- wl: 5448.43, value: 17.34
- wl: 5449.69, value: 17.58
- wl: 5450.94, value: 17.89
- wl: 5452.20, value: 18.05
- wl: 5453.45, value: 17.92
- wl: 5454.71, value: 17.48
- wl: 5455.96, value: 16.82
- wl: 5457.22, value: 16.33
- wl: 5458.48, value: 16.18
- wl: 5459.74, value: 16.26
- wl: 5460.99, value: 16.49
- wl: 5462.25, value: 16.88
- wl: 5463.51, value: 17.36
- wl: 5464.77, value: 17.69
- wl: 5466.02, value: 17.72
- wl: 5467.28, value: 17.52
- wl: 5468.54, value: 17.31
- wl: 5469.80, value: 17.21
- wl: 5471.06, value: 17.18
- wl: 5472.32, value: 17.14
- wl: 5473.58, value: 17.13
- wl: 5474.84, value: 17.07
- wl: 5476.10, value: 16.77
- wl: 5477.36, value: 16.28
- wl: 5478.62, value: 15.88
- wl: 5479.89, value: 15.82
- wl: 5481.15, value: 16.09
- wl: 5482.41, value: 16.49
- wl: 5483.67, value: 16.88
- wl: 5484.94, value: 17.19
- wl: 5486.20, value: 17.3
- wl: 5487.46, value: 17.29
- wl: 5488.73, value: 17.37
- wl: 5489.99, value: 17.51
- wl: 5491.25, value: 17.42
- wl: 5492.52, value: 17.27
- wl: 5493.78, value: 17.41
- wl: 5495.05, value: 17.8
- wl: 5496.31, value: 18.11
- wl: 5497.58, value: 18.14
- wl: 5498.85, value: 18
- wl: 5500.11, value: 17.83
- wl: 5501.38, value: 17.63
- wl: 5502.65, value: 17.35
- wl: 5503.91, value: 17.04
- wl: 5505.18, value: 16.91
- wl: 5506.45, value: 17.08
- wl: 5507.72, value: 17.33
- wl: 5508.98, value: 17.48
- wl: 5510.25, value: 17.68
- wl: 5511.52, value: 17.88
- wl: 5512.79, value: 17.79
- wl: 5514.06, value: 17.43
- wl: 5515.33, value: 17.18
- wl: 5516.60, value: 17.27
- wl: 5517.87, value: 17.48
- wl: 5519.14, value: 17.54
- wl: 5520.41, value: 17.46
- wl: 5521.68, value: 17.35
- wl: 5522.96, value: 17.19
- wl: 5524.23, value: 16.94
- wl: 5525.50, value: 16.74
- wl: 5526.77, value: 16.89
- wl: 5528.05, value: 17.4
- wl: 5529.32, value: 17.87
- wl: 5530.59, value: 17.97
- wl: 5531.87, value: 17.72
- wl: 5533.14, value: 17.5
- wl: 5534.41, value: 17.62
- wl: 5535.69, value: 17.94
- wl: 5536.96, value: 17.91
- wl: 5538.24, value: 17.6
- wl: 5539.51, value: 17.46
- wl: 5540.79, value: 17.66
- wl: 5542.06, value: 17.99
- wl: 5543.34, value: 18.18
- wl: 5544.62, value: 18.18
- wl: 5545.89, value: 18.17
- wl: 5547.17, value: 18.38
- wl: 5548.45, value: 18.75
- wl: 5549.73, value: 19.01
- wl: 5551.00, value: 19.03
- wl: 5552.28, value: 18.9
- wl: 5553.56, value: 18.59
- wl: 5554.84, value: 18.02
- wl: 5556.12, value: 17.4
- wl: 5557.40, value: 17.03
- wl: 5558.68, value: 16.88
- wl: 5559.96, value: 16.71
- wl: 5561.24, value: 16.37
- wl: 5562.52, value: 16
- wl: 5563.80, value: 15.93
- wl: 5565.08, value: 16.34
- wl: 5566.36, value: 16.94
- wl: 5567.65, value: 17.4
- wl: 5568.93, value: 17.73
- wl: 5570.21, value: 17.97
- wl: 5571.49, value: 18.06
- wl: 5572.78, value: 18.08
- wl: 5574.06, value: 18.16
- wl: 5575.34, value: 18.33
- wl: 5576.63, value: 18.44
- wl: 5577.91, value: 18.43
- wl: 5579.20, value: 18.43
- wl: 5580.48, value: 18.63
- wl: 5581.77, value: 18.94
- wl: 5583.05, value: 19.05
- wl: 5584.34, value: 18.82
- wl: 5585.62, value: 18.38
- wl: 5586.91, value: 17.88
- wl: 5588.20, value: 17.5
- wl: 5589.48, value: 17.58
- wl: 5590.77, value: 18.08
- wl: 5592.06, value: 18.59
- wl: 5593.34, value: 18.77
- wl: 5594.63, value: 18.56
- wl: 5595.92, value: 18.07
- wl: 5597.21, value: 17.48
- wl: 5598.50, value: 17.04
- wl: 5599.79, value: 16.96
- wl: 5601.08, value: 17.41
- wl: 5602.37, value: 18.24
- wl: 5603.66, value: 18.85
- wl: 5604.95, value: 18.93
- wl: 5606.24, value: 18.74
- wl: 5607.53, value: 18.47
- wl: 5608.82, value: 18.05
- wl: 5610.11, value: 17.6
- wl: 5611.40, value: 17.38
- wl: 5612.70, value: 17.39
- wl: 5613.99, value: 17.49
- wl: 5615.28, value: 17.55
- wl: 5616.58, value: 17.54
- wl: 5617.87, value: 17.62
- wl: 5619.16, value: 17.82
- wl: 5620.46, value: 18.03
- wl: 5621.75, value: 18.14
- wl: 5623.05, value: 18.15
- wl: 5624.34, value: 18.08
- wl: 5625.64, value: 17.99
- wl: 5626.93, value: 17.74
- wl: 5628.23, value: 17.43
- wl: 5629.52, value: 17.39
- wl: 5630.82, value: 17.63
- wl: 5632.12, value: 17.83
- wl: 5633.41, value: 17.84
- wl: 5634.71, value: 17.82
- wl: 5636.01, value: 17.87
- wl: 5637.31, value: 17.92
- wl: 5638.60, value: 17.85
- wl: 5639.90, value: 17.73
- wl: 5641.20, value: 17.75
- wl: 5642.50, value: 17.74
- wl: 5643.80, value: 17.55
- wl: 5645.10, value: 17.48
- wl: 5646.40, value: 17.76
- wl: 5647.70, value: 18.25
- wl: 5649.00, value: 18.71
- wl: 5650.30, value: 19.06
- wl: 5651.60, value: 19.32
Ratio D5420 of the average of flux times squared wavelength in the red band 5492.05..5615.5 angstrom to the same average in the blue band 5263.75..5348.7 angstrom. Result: 1.1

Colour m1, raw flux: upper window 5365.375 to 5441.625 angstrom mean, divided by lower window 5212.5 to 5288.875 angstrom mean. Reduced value 1.0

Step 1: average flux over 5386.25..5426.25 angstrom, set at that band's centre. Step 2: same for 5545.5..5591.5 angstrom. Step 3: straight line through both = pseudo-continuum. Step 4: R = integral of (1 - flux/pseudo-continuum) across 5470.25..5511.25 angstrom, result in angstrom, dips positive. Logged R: 0.96 angstrom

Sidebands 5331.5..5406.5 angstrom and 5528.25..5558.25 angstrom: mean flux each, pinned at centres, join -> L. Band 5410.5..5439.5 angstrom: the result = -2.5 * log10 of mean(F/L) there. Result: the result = 0.015 mag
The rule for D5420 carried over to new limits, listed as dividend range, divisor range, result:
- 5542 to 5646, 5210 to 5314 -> 1.19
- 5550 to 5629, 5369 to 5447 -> 1.10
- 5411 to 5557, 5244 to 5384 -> 1.08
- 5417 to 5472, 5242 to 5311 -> 1.08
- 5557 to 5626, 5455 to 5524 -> 1.08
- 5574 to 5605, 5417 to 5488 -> 1.11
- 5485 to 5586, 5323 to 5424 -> 1.08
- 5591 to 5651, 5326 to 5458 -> 1.12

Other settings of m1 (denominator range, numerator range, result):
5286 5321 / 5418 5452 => 0.98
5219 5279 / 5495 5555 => 1.07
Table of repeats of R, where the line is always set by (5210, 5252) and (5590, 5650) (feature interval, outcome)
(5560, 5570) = 0.56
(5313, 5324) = -0.24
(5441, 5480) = 0.68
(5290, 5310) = -1.13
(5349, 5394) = -1.01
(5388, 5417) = 0.07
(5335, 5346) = -0.26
